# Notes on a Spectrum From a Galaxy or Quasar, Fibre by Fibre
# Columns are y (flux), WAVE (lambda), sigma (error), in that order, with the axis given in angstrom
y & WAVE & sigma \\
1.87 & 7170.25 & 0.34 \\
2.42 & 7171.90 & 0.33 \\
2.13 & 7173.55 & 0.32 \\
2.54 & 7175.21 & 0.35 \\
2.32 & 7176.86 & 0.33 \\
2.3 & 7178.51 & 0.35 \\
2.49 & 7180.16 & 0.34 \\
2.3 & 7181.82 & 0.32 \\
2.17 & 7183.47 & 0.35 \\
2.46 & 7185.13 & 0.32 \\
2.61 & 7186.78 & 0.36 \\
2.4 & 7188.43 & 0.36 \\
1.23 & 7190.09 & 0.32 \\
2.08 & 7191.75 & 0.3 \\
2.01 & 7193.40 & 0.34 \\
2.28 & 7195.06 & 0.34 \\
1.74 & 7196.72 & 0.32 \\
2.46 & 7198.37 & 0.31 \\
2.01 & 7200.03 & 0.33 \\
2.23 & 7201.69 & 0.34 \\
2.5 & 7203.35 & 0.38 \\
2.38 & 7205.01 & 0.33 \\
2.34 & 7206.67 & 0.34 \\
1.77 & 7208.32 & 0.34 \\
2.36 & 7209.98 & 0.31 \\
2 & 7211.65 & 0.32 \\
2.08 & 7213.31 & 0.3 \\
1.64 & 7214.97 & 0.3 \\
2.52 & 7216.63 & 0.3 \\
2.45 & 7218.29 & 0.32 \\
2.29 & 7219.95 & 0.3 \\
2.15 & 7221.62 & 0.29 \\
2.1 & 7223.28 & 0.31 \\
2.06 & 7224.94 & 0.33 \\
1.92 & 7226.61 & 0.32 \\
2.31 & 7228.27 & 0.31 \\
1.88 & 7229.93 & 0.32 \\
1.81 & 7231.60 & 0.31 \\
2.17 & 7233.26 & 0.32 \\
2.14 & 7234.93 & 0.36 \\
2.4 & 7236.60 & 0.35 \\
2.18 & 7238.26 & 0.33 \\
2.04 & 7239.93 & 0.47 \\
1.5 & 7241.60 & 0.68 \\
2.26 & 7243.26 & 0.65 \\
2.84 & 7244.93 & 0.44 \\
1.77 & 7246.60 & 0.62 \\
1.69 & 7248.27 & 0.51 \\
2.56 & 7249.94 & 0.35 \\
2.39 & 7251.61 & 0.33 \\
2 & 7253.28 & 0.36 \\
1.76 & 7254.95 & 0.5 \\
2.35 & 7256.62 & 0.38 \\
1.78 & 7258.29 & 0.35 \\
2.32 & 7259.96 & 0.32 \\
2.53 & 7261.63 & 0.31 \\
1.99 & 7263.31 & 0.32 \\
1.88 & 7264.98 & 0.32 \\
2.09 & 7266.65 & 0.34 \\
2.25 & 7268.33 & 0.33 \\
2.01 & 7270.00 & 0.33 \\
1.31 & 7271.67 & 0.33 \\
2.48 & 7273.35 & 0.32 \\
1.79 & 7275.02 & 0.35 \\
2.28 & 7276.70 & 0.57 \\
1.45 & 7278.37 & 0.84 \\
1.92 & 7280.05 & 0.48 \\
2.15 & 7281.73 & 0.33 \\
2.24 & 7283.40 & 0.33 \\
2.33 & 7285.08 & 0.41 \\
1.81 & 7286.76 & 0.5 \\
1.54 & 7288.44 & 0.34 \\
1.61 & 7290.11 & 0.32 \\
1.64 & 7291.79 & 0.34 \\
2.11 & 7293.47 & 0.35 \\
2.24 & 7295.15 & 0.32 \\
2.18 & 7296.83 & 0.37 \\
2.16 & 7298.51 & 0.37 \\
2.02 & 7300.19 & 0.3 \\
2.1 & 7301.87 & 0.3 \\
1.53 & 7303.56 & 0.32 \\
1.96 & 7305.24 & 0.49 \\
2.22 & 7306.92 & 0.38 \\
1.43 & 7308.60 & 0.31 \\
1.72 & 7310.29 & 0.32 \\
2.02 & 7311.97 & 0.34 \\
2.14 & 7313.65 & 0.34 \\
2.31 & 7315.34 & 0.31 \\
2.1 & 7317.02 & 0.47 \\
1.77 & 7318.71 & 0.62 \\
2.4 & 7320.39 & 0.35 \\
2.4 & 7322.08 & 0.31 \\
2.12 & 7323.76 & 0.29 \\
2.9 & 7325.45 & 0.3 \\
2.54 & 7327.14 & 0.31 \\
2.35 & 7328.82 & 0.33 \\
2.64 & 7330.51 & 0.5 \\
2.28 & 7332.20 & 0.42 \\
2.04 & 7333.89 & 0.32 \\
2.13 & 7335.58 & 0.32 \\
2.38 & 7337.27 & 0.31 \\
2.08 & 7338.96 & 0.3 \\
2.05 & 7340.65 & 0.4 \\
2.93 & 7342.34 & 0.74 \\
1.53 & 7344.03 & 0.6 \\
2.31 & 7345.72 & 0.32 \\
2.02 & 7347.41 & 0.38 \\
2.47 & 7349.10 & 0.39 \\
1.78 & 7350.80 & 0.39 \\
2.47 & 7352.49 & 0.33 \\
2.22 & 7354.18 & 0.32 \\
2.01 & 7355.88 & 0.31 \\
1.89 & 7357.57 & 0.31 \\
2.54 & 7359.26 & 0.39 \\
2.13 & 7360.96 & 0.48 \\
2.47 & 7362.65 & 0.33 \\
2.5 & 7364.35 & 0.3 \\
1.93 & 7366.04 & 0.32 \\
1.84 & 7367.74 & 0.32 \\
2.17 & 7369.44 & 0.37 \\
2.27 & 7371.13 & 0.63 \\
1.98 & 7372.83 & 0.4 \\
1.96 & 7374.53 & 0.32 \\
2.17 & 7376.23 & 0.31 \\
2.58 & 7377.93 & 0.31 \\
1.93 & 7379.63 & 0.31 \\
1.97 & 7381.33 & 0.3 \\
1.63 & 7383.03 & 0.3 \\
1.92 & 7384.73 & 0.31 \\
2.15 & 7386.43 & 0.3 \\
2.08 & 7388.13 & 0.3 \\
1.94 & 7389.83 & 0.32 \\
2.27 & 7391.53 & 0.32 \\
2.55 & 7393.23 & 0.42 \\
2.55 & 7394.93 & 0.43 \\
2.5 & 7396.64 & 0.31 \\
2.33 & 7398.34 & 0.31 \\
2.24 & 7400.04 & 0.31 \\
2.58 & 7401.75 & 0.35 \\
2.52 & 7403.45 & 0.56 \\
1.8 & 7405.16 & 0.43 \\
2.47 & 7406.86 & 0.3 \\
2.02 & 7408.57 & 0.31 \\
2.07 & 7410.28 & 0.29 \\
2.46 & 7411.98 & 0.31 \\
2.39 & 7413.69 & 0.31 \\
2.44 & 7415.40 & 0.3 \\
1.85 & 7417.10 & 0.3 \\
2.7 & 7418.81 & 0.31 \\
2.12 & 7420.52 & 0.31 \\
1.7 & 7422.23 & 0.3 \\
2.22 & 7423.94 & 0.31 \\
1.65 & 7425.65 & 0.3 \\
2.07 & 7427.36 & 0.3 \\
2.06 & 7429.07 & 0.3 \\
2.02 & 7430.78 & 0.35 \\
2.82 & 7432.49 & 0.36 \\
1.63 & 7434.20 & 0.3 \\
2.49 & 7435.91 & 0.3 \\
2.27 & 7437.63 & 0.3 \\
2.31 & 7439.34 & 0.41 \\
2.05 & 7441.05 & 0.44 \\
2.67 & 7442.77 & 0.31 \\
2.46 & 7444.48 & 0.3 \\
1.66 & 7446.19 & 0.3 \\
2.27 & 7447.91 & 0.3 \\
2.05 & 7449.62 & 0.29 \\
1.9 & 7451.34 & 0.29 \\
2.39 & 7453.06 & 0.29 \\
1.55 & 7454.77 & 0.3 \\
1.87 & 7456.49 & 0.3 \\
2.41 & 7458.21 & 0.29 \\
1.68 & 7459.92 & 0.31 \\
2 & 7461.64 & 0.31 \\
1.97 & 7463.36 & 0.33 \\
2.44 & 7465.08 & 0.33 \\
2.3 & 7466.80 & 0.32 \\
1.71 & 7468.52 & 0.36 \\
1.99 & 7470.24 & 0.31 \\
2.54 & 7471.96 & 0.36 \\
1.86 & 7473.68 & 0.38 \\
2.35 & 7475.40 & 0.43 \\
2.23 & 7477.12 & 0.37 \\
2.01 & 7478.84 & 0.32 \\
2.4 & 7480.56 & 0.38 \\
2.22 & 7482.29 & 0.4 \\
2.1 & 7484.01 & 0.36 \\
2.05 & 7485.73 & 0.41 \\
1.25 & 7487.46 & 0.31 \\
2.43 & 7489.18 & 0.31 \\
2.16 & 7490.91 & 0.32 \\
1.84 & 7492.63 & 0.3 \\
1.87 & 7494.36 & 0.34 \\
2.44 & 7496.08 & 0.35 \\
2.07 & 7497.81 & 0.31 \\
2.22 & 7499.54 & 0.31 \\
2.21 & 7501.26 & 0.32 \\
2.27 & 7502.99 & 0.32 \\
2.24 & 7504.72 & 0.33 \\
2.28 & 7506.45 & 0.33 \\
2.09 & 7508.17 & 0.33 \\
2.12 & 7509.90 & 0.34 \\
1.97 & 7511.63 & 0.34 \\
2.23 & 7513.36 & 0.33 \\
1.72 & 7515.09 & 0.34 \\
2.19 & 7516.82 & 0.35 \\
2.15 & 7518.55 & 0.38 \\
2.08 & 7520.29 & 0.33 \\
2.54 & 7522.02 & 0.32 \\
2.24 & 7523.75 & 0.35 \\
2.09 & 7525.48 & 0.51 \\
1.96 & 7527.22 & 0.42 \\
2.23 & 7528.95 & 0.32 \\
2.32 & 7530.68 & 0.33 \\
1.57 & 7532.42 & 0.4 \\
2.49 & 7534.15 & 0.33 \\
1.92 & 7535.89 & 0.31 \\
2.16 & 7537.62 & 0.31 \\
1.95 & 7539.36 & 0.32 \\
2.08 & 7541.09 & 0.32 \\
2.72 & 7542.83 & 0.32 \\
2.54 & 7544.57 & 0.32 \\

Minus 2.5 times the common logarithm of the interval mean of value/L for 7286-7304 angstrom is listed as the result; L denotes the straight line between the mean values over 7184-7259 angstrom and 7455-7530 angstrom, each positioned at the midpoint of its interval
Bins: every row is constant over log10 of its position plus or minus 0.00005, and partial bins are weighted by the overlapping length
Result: 0.12 mag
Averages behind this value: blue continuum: 2.13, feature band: 1.91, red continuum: 2.11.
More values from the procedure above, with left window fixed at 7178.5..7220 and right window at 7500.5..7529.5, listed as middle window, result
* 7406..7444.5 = -0.02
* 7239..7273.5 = 0.05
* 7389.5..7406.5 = -0.09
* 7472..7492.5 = 0.03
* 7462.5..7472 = 0.02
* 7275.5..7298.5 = 0.11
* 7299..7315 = 0.14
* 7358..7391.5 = 0.03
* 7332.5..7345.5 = 0.00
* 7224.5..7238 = 0.05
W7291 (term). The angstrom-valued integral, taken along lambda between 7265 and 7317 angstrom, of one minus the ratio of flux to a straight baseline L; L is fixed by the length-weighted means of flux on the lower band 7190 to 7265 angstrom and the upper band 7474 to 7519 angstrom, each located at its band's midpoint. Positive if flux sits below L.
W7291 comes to 3.75 angstrom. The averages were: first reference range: 2.12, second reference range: 2.12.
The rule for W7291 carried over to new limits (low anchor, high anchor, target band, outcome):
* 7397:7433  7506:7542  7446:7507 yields 1.8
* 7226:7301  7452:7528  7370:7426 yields -2.8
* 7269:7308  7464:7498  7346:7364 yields -1.8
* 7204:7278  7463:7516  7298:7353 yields -1.3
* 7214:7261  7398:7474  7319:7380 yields -2.6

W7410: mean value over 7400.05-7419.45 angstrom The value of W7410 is 2.29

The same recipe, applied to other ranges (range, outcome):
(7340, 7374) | 2.17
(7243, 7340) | 2.09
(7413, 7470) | 2.12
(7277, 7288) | 1.98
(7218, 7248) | 2.11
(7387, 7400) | 2.31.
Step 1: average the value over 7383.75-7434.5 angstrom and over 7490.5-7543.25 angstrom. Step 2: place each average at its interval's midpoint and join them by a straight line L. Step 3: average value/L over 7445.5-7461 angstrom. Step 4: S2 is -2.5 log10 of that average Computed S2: 0.10 mag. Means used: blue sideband 2.21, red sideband 2.14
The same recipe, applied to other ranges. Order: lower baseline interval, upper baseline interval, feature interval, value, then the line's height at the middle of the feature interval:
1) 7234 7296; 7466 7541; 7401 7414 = -0.097 mag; 2.09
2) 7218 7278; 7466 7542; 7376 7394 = 0.001 mag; 2.11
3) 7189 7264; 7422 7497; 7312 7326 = -0.064 mag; 2.11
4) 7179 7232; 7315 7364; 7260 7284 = 0.088 mag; 2.21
